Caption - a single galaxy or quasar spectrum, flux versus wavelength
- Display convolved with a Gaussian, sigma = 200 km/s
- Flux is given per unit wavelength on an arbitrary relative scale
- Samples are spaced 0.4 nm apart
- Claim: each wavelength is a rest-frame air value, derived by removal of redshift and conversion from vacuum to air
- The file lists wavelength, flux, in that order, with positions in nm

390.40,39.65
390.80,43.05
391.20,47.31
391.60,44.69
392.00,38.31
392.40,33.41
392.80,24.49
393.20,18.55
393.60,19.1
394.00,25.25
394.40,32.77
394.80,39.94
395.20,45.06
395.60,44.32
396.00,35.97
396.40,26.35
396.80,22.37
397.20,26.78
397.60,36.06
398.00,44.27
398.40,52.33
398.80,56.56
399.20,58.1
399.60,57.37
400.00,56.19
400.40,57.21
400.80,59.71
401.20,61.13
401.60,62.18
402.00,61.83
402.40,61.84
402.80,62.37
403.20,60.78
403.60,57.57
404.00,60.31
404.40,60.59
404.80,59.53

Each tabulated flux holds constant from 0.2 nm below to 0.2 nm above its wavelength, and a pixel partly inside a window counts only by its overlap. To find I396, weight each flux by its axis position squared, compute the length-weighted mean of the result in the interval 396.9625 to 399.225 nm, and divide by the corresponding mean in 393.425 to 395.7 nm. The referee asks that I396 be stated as 1.32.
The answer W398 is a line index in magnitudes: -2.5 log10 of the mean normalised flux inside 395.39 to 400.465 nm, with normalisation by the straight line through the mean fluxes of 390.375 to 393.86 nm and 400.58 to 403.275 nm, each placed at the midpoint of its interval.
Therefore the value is 0.16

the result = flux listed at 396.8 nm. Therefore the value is 22.37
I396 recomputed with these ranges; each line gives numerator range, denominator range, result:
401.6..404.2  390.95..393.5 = 1.89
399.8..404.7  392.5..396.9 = 2.04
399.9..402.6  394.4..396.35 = 1.58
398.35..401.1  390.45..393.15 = 1.59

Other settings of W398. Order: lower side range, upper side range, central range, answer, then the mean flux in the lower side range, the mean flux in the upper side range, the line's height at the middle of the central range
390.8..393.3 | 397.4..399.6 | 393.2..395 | 0.401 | 35.8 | 50.2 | 40.4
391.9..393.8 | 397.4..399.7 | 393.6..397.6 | 0.143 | 26.2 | 50.5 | 37.9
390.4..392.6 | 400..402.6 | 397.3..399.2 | 0.154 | 41.2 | 60.3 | 54.4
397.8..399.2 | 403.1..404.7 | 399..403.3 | -0.076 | 52.1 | 59.7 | 55.8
